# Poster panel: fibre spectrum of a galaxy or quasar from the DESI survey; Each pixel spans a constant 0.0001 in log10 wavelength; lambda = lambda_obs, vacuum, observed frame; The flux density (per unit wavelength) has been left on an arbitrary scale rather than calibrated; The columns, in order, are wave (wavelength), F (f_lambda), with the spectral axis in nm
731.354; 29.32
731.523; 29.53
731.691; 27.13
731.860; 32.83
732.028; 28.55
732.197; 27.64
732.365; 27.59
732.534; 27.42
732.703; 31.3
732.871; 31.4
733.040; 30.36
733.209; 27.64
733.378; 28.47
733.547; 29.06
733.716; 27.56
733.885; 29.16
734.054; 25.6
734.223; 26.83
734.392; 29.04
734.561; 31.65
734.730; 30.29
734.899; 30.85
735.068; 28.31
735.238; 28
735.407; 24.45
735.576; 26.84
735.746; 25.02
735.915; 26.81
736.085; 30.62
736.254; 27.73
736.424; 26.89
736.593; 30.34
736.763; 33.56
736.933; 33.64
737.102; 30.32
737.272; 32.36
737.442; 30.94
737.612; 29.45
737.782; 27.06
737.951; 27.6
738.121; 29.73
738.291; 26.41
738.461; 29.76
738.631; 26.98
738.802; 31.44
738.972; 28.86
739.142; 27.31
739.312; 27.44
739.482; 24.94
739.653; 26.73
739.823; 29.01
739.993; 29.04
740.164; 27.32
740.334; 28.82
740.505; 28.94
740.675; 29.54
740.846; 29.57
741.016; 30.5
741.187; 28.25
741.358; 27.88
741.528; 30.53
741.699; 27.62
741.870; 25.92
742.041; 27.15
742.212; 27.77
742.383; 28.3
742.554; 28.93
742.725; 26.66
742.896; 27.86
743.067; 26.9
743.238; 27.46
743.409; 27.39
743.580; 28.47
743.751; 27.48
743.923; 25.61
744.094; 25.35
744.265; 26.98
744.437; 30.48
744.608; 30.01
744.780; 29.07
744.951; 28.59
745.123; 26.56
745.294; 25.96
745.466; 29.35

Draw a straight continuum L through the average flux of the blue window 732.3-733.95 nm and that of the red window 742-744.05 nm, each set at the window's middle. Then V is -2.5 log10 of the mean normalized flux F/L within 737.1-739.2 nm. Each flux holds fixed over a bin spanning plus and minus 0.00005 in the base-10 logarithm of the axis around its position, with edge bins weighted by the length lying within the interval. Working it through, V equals -0.03 mag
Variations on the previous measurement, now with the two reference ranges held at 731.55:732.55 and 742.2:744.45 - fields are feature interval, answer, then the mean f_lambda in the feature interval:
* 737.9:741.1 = -0.022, 28.4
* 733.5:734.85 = -0.010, 28.7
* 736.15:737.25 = -0.088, 30.5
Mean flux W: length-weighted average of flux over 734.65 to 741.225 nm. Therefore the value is 28.8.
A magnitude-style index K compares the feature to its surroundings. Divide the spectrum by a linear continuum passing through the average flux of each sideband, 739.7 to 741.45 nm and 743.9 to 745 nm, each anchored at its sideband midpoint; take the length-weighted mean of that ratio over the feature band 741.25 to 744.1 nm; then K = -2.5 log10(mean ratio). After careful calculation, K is 0.04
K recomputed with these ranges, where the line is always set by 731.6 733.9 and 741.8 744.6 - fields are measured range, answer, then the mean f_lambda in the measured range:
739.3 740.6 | 0.01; 27.8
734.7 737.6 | -0.03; 29.2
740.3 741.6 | -0.05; 29.3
